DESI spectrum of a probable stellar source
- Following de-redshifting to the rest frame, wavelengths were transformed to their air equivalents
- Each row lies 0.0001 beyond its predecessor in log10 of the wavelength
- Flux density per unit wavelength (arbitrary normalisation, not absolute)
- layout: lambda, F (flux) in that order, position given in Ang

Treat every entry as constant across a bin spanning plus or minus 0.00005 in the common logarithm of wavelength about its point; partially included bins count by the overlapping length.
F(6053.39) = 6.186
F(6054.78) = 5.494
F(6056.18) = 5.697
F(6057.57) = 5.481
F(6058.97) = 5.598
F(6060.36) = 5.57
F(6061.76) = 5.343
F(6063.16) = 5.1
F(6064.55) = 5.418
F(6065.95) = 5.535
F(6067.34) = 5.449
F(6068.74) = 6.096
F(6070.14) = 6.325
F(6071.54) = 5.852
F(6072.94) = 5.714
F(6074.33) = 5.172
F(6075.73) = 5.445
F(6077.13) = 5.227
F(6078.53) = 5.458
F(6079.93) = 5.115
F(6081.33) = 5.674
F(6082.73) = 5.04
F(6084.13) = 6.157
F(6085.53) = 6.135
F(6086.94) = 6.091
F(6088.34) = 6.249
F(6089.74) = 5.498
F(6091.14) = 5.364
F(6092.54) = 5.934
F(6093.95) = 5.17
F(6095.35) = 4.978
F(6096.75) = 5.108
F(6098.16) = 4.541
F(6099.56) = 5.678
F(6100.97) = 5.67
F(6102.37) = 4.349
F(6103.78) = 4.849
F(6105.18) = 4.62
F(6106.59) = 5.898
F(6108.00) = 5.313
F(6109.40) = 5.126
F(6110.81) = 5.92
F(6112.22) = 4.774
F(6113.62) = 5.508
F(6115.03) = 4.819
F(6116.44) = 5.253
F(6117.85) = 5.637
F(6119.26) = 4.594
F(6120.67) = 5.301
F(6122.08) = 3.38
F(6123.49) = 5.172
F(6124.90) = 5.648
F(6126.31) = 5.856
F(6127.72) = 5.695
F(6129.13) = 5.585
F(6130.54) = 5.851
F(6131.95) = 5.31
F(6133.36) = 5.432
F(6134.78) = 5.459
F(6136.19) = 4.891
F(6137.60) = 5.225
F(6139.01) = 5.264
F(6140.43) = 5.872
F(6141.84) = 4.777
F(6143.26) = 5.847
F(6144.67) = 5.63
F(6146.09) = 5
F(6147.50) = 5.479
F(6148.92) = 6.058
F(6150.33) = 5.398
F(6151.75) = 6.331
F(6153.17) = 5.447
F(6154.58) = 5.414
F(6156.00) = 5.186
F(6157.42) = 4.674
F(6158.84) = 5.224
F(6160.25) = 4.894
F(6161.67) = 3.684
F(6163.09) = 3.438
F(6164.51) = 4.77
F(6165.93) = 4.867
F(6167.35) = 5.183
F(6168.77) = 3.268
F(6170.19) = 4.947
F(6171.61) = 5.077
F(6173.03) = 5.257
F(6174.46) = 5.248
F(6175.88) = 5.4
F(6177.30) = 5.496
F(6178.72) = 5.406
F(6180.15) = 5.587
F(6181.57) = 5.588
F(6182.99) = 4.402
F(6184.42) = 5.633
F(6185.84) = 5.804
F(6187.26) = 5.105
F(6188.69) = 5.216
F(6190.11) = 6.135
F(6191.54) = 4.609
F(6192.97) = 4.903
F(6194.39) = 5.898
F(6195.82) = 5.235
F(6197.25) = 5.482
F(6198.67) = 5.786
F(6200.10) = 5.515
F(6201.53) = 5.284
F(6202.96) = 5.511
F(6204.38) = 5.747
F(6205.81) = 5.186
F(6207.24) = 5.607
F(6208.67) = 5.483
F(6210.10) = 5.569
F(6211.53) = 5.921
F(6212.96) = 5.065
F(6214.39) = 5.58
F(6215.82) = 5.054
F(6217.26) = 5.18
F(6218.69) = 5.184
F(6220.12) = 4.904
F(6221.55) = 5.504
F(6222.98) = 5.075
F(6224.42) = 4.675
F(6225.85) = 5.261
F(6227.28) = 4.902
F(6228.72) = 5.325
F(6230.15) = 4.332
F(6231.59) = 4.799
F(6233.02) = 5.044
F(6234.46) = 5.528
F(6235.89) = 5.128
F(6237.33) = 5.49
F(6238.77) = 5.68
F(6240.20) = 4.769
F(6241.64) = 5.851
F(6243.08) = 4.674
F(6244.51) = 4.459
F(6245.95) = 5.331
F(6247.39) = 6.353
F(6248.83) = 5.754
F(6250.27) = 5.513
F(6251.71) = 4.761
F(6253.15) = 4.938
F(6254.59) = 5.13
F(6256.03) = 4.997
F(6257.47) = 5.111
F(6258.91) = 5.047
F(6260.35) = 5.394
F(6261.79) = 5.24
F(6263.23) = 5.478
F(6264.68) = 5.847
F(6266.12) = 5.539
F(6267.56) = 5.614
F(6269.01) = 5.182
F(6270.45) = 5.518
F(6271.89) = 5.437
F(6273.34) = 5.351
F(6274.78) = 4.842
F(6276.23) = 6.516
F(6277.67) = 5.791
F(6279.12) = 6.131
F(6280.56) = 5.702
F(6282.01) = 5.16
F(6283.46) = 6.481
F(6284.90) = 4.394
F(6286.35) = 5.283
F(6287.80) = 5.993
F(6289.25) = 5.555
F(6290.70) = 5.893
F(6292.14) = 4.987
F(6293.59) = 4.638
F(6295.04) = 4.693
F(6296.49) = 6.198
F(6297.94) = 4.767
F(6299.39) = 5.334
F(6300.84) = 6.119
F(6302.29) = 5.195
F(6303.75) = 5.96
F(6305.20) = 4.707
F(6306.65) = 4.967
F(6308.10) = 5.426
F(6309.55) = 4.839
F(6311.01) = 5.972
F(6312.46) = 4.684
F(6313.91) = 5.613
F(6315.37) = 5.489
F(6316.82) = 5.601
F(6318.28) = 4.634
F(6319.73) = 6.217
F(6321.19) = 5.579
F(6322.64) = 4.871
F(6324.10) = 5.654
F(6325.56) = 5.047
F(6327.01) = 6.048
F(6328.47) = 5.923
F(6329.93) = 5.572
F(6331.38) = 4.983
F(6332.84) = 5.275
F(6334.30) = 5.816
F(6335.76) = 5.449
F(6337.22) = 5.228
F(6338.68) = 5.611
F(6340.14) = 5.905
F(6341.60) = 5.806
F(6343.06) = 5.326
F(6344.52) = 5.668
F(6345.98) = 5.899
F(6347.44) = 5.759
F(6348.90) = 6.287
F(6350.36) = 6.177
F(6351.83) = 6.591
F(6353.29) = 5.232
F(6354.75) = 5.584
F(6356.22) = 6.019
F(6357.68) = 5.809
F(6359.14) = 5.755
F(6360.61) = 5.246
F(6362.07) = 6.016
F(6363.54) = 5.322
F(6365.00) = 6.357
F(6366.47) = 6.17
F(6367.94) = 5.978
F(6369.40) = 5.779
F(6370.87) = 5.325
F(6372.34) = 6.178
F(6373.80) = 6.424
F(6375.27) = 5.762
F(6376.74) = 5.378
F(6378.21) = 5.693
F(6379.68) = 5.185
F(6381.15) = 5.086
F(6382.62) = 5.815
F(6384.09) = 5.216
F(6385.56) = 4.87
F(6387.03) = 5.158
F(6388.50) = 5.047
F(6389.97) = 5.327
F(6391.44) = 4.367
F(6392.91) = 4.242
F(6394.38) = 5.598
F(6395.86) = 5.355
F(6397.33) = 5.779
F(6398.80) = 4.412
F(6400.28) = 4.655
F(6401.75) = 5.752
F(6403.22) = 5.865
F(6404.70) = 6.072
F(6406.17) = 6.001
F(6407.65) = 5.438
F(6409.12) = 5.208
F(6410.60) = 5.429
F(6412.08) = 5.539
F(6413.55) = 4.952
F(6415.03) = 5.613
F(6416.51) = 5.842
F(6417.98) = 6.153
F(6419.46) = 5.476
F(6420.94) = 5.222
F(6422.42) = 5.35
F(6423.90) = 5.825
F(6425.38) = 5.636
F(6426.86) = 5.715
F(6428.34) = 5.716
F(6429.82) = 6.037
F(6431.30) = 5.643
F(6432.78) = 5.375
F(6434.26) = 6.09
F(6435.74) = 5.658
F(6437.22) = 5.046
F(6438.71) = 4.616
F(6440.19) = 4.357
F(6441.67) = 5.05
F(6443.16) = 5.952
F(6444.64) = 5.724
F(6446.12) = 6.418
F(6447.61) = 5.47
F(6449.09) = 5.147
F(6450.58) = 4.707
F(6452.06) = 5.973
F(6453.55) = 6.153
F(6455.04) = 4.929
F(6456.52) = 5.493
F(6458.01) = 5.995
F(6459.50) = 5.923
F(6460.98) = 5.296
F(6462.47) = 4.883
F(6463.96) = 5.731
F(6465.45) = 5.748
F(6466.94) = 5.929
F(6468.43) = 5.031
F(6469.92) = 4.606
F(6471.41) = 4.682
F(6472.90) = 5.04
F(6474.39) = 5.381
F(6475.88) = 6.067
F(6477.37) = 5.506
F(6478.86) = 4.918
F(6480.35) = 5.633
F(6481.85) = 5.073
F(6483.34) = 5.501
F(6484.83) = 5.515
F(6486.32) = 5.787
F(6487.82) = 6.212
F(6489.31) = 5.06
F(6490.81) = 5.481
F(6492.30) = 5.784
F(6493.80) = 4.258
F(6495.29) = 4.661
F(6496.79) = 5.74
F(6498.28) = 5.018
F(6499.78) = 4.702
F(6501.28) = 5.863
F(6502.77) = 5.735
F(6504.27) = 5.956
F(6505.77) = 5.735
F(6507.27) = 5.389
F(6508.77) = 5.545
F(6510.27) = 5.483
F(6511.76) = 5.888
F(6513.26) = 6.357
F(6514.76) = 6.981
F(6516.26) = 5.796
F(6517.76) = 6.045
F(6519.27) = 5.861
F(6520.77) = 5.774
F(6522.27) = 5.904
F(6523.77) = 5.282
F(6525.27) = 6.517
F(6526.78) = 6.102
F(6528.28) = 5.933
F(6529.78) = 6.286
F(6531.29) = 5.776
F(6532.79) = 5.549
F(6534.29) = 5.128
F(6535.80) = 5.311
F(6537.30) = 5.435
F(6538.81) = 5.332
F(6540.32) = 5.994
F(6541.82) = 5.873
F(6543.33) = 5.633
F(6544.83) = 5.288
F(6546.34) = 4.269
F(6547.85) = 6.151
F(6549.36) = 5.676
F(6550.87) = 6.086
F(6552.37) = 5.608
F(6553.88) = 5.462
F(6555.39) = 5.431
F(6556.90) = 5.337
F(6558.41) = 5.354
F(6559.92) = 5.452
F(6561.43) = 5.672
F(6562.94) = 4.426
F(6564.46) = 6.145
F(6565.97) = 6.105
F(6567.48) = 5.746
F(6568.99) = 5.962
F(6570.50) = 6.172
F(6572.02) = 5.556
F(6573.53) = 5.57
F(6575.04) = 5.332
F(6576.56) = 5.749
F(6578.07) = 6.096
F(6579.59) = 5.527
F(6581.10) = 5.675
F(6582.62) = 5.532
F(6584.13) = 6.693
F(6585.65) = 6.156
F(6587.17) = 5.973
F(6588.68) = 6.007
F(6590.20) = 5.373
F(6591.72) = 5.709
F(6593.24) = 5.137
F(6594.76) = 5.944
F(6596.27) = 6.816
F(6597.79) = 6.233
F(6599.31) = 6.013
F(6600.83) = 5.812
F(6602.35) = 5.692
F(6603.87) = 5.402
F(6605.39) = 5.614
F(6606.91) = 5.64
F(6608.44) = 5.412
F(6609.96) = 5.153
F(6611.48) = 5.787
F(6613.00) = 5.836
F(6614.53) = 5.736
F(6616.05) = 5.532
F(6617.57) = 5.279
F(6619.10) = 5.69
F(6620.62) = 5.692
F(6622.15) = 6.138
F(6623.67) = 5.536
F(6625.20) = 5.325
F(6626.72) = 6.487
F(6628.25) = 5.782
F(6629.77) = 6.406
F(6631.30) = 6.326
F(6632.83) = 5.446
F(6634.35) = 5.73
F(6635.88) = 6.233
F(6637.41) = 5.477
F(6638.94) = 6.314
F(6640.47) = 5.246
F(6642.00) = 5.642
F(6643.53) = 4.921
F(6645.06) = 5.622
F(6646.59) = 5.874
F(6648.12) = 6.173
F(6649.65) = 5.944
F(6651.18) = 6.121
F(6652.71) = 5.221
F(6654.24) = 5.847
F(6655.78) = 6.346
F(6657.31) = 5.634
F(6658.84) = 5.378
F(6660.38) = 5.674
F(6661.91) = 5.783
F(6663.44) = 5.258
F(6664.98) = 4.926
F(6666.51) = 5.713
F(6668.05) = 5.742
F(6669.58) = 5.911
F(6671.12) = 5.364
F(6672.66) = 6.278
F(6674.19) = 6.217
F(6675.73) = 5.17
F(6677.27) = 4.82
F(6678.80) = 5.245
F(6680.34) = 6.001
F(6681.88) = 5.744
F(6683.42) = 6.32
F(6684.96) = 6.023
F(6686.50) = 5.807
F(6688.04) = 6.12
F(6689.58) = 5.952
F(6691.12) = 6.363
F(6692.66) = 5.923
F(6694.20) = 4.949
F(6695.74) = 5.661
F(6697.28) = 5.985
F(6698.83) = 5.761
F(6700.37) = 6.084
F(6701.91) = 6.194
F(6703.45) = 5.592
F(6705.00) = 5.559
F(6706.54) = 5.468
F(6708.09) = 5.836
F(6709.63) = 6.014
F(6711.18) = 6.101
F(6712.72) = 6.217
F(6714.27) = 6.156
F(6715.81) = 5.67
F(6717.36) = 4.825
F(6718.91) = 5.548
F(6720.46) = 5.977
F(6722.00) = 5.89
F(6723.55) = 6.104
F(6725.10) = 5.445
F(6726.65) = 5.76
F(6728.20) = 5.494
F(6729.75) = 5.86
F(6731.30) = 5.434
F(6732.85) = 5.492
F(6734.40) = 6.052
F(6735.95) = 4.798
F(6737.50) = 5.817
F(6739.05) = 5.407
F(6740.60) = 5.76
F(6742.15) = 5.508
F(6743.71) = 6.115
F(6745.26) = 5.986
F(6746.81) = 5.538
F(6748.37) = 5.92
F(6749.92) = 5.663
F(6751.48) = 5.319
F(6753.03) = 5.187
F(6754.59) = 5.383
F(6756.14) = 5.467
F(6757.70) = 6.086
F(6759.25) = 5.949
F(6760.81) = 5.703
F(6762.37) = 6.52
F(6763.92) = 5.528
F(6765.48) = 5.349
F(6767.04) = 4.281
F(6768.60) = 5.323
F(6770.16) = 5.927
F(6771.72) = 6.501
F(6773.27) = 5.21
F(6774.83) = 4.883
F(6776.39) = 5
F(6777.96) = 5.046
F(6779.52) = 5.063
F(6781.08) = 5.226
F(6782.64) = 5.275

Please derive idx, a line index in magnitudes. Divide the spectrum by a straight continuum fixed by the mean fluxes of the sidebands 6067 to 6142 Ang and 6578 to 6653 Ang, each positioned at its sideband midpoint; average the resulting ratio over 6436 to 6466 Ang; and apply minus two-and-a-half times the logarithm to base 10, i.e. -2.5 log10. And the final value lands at 0.04 mag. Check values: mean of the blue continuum 5.38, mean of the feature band 5.43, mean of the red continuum 5.78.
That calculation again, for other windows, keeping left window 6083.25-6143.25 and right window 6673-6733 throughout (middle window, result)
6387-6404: 0.08 mag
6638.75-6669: 0.01 mag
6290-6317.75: 0.03 mag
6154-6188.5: 0.08 mag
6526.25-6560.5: 0.01 mag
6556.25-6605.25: -0.02 mag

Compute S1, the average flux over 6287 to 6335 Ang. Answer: 5.4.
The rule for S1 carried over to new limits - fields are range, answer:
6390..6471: 5.44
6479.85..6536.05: 5.65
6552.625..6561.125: 5.43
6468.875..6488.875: 5.37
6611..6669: 5.73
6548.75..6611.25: 5.72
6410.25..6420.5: 5.57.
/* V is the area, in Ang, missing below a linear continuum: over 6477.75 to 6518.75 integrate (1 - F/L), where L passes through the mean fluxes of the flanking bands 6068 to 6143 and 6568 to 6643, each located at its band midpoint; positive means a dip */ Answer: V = 1.0 Ang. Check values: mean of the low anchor 5.38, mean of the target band 5.56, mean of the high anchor 5.78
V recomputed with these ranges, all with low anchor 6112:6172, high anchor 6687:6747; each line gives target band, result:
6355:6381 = -1.8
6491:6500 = 0.7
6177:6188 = -0.4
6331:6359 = -1.9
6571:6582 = -0.1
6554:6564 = 0.5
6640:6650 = 0.1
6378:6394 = 1.0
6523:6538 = -0.5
